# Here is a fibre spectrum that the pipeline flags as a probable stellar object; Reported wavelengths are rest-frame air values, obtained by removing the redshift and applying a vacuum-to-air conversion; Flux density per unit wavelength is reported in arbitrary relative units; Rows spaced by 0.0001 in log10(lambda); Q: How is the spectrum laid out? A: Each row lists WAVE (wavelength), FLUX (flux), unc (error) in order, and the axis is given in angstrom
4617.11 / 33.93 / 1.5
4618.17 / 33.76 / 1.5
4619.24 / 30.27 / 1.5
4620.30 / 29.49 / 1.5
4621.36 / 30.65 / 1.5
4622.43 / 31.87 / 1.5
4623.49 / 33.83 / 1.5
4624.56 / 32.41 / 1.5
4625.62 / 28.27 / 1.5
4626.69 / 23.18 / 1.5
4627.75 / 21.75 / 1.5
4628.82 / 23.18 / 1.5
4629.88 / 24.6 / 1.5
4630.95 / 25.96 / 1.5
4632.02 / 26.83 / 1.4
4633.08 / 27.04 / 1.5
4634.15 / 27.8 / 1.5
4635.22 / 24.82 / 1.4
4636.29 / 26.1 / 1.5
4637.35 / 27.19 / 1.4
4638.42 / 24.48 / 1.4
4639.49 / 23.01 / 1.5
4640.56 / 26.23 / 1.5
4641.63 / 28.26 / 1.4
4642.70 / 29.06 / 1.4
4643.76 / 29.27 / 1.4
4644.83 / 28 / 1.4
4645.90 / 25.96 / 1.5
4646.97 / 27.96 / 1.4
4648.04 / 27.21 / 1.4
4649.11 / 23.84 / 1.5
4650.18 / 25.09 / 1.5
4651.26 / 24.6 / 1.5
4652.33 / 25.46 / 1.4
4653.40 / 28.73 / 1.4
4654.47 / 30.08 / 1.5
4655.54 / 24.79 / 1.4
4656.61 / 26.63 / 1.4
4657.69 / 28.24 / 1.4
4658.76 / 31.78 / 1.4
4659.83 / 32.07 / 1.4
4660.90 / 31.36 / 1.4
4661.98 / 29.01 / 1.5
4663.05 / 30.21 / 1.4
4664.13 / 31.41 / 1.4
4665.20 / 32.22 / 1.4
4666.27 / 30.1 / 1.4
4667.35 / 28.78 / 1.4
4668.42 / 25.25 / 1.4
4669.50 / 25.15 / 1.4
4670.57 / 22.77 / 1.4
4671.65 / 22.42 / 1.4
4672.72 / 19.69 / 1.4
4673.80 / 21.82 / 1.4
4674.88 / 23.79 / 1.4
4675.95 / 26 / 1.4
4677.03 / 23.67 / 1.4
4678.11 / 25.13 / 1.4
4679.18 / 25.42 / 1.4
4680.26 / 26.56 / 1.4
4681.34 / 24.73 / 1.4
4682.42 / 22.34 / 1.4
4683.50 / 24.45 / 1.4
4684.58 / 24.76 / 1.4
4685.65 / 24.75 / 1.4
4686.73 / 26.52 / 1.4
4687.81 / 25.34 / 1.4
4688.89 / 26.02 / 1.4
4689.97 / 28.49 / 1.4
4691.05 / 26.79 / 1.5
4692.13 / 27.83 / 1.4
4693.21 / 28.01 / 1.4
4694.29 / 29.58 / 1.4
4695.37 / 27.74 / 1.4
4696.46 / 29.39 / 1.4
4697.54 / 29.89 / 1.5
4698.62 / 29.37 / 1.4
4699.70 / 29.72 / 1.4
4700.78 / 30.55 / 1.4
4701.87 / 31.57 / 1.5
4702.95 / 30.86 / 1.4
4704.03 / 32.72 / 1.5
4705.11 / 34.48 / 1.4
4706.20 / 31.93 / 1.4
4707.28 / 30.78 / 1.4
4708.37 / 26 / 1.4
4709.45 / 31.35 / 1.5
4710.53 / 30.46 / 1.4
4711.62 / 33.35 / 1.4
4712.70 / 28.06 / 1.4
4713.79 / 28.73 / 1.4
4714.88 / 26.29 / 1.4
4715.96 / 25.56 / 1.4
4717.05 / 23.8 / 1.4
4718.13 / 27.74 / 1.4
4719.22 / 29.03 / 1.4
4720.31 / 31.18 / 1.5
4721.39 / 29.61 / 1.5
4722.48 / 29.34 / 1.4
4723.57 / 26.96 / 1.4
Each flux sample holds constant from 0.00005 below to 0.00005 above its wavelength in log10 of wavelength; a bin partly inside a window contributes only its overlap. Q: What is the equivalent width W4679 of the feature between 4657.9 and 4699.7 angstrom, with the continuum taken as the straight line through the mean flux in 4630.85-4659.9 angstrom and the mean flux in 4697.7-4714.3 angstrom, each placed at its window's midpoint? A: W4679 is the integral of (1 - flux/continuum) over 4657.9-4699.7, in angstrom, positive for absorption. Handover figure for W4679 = 3.0 angstrom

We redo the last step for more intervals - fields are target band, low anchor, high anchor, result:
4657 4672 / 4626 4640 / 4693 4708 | -0.6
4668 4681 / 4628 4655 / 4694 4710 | 2.1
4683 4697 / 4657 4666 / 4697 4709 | 1.7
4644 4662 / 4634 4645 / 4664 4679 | -1.1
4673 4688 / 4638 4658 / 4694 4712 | 2.3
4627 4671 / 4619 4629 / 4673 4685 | -0.9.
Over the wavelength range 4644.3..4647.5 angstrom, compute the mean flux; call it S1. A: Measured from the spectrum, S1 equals 27.3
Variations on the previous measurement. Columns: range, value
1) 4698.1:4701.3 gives 29.9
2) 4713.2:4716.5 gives 26.8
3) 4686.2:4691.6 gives 26.6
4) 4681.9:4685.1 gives 23.8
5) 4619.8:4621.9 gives 30.1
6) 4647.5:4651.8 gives 25.1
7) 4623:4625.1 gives 33.1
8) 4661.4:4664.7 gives 30.2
